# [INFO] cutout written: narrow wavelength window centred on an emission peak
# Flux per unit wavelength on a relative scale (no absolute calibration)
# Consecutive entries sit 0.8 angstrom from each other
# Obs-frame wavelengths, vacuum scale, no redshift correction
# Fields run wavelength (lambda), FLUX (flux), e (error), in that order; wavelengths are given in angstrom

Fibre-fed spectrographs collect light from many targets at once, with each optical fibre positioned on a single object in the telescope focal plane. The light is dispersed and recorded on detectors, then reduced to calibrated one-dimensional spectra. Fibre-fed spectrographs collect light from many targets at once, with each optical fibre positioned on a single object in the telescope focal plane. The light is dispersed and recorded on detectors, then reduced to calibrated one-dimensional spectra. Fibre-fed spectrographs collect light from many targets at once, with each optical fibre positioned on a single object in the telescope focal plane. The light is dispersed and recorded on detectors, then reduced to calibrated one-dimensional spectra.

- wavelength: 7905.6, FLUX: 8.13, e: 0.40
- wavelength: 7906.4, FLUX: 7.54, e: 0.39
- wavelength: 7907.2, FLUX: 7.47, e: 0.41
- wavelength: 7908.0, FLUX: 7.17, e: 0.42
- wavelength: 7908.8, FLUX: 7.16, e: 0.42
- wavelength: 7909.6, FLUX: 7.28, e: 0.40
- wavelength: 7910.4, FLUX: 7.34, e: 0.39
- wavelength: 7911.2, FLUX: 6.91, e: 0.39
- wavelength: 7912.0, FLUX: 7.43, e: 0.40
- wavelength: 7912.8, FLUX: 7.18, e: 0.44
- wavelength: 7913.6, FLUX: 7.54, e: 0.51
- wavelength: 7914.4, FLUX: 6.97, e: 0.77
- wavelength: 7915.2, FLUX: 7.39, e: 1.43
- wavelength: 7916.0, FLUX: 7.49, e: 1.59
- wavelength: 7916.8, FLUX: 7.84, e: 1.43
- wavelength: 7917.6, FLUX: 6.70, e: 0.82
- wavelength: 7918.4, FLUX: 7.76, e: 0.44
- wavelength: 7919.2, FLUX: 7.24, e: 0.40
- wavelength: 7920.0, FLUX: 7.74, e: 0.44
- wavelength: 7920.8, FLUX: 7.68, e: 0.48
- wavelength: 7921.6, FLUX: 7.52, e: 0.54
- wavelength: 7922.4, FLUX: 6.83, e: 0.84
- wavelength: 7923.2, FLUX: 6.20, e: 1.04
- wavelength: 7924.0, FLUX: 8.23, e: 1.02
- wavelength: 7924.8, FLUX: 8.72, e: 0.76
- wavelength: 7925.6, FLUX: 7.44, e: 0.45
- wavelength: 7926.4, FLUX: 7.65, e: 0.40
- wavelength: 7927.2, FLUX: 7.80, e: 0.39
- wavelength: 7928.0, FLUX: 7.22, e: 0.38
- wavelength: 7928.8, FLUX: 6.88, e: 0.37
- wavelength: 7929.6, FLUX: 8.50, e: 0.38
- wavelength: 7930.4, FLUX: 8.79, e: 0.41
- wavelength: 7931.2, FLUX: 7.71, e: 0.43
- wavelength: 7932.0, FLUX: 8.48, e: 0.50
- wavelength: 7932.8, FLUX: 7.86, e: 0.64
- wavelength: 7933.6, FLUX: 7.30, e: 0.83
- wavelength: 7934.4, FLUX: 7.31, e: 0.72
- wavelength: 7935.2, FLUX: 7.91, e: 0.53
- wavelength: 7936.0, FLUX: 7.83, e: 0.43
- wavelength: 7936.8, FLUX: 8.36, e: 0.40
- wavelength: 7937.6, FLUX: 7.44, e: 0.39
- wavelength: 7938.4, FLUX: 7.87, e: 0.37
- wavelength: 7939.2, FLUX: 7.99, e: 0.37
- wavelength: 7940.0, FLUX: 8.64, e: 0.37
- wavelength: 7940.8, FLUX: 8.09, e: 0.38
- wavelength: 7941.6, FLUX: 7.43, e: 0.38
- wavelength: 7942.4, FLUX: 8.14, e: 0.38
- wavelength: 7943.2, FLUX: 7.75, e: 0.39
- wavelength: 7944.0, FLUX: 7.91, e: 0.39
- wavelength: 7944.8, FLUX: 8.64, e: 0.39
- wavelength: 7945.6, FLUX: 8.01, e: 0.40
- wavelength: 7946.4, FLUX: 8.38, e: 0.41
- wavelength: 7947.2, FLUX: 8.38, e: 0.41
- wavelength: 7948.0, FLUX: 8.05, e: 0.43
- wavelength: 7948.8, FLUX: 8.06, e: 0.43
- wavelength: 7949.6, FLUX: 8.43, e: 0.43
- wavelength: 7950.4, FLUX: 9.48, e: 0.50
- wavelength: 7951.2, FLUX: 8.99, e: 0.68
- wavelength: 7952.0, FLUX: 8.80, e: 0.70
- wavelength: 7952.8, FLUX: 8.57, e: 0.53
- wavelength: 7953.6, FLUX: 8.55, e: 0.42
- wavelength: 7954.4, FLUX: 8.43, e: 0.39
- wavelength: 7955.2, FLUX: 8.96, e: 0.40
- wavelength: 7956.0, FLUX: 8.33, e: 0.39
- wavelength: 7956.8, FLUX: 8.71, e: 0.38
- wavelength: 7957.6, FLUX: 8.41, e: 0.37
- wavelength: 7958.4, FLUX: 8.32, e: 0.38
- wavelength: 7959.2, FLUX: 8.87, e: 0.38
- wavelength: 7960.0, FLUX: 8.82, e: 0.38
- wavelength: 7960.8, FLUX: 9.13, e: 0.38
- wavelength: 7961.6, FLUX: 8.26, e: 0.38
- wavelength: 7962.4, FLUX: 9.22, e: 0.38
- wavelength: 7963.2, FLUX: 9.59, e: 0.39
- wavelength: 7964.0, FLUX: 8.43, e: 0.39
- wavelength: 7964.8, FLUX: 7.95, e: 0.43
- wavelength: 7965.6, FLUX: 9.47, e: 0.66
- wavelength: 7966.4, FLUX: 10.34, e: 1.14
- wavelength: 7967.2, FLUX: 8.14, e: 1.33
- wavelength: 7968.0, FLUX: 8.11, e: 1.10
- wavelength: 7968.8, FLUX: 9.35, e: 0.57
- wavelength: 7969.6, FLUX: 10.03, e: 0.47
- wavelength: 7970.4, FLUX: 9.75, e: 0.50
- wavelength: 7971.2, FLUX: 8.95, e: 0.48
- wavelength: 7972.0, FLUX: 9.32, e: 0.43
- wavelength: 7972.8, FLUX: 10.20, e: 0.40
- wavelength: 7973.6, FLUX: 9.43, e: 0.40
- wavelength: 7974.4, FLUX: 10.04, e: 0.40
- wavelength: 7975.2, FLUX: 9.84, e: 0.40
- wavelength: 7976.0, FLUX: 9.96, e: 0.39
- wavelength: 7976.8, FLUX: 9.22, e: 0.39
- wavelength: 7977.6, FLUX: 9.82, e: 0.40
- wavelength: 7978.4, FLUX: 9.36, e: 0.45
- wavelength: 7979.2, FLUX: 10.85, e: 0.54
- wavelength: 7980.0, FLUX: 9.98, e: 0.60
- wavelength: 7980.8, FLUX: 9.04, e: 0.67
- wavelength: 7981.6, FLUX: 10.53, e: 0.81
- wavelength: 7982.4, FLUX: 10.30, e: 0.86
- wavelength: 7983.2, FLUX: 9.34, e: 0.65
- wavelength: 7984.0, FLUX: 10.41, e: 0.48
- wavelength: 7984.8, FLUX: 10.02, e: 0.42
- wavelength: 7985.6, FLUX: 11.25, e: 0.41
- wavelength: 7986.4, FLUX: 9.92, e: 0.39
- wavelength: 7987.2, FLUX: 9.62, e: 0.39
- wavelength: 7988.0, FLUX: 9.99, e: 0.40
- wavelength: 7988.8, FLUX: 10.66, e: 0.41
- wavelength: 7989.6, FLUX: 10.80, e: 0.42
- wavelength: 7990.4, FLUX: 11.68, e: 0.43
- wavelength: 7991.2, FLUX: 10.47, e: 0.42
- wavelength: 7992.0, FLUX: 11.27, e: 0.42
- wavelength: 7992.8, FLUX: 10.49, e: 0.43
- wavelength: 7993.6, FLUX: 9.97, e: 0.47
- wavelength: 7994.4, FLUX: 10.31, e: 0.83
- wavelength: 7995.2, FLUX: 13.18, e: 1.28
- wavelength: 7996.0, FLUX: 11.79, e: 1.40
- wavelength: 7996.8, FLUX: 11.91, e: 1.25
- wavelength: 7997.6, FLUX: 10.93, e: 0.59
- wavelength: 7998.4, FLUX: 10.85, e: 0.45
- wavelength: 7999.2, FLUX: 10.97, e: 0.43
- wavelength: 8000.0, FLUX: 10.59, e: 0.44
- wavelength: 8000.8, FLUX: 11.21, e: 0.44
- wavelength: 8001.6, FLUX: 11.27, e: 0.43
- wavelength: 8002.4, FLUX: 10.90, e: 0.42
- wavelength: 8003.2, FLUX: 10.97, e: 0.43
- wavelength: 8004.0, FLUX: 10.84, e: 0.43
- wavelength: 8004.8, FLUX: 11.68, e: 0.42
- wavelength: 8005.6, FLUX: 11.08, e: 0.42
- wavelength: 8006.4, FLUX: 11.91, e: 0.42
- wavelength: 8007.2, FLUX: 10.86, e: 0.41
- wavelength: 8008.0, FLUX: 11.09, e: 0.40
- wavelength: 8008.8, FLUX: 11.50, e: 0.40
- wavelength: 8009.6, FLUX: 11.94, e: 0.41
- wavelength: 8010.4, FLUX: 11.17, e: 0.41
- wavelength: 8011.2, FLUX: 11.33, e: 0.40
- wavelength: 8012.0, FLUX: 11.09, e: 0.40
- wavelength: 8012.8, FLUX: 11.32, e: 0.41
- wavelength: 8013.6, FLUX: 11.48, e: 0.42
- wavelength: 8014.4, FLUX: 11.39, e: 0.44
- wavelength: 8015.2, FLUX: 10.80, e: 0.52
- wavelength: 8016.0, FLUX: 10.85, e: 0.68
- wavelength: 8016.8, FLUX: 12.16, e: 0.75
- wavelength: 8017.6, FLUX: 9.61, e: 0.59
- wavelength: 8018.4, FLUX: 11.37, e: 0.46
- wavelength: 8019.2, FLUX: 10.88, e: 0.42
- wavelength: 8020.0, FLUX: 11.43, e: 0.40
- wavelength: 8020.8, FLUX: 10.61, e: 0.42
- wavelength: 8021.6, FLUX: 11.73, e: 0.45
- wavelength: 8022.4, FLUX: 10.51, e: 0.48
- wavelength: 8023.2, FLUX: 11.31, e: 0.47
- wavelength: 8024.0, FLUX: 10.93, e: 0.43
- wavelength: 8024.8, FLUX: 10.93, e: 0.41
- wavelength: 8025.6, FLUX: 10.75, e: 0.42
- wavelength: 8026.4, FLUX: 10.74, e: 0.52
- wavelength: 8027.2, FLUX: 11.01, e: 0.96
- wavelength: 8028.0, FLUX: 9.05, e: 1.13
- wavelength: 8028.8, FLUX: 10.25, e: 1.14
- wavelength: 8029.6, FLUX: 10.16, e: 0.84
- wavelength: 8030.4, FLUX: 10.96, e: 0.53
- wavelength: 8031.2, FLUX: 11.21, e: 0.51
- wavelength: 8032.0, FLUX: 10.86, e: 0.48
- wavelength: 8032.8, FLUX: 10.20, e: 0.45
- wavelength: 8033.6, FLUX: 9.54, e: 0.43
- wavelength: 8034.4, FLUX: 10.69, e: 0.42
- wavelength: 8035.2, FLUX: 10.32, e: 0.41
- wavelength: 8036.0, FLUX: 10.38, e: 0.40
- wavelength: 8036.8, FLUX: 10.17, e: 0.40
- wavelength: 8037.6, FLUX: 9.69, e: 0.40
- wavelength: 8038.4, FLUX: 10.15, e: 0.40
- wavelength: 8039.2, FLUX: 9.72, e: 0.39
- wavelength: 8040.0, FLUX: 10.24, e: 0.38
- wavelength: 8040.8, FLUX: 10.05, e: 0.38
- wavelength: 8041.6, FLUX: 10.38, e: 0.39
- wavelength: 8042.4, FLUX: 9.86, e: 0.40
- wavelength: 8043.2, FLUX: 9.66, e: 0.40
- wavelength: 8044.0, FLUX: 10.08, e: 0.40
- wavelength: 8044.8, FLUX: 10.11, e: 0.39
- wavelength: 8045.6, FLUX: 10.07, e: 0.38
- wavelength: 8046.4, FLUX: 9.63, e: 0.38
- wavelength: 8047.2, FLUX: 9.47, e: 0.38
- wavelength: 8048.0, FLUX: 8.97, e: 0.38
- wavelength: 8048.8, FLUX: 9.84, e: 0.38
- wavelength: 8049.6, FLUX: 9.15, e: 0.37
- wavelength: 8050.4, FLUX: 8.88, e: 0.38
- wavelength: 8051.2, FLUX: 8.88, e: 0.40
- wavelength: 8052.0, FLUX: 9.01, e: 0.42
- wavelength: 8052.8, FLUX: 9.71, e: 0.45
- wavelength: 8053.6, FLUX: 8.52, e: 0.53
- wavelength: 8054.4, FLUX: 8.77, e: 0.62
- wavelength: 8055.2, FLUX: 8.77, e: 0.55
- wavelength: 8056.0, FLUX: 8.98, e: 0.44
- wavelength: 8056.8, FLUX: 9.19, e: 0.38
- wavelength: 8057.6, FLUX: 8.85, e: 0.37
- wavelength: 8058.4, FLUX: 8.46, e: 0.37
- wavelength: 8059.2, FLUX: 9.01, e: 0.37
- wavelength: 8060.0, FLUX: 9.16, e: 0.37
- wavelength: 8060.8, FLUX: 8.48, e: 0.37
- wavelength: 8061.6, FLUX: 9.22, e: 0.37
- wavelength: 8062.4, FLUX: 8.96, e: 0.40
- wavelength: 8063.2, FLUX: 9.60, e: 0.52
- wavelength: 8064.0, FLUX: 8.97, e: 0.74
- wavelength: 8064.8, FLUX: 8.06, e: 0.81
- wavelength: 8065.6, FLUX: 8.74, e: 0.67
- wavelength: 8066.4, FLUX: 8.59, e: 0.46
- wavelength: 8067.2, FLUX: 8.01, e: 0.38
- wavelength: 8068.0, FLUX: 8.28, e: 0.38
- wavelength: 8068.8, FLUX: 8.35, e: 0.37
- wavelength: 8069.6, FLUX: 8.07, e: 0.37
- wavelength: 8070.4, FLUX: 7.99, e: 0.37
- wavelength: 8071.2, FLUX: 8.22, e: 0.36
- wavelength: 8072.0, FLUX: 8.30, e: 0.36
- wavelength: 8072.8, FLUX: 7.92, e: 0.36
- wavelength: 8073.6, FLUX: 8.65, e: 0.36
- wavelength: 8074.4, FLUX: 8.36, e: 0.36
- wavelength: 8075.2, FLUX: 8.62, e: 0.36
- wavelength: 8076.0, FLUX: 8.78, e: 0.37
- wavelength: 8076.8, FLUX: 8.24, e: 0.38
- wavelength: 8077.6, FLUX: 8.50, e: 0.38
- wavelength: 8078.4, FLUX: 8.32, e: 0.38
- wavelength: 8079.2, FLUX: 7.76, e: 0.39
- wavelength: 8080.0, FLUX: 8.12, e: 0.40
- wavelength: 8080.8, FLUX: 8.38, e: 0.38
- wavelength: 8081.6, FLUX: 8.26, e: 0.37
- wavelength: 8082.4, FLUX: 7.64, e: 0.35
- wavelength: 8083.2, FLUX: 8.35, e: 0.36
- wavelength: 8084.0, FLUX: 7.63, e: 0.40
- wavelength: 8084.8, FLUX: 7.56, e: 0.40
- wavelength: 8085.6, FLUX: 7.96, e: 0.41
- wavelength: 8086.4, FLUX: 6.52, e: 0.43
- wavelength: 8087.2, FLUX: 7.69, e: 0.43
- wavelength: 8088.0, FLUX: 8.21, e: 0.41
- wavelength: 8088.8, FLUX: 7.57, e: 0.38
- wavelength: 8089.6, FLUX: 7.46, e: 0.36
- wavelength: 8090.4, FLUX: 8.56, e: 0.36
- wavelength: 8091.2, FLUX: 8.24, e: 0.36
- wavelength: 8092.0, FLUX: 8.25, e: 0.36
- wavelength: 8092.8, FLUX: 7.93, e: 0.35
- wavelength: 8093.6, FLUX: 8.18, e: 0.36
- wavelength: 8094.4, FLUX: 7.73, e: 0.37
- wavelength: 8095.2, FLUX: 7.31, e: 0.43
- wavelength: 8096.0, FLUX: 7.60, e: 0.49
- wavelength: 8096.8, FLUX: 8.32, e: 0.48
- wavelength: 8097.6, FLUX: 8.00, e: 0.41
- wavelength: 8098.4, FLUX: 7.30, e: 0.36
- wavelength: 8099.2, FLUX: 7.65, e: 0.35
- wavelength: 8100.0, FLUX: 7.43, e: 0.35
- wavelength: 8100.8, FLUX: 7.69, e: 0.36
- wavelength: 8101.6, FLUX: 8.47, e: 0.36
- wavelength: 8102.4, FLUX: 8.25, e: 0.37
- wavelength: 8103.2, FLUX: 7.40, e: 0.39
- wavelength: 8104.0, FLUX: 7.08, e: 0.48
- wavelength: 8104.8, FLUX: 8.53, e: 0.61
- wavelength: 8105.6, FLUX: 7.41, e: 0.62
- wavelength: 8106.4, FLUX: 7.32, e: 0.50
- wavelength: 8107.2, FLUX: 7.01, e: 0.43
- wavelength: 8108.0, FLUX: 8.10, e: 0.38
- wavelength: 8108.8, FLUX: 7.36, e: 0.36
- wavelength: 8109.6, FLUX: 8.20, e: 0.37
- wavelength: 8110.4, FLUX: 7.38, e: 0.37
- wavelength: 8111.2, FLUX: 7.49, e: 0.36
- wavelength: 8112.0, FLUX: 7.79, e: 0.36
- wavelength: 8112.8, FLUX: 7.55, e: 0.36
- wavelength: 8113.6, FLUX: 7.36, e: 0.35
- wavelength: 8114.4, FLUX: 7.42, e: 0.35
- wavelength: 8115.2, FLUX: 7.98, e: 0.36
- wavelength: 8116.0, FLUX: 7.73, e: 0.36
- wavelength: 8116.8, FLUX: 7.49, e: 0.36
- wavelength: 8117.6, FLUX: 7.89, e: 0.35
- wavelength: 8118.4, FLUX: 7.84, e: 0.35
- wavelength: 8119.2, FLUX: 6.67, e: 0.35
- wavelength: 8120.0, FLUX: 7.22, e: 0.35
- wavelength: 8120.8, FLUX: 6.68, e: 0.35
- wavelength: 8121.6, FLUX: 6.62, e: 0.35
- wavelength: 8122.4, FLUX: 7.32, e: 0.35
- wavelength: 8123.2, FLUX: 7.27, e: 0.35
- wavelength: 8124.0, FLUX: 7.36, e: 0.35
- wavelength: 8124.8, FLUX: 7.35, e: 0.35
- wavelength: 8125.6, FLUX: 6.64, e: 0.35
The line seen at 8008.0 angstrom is Mg II 2798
